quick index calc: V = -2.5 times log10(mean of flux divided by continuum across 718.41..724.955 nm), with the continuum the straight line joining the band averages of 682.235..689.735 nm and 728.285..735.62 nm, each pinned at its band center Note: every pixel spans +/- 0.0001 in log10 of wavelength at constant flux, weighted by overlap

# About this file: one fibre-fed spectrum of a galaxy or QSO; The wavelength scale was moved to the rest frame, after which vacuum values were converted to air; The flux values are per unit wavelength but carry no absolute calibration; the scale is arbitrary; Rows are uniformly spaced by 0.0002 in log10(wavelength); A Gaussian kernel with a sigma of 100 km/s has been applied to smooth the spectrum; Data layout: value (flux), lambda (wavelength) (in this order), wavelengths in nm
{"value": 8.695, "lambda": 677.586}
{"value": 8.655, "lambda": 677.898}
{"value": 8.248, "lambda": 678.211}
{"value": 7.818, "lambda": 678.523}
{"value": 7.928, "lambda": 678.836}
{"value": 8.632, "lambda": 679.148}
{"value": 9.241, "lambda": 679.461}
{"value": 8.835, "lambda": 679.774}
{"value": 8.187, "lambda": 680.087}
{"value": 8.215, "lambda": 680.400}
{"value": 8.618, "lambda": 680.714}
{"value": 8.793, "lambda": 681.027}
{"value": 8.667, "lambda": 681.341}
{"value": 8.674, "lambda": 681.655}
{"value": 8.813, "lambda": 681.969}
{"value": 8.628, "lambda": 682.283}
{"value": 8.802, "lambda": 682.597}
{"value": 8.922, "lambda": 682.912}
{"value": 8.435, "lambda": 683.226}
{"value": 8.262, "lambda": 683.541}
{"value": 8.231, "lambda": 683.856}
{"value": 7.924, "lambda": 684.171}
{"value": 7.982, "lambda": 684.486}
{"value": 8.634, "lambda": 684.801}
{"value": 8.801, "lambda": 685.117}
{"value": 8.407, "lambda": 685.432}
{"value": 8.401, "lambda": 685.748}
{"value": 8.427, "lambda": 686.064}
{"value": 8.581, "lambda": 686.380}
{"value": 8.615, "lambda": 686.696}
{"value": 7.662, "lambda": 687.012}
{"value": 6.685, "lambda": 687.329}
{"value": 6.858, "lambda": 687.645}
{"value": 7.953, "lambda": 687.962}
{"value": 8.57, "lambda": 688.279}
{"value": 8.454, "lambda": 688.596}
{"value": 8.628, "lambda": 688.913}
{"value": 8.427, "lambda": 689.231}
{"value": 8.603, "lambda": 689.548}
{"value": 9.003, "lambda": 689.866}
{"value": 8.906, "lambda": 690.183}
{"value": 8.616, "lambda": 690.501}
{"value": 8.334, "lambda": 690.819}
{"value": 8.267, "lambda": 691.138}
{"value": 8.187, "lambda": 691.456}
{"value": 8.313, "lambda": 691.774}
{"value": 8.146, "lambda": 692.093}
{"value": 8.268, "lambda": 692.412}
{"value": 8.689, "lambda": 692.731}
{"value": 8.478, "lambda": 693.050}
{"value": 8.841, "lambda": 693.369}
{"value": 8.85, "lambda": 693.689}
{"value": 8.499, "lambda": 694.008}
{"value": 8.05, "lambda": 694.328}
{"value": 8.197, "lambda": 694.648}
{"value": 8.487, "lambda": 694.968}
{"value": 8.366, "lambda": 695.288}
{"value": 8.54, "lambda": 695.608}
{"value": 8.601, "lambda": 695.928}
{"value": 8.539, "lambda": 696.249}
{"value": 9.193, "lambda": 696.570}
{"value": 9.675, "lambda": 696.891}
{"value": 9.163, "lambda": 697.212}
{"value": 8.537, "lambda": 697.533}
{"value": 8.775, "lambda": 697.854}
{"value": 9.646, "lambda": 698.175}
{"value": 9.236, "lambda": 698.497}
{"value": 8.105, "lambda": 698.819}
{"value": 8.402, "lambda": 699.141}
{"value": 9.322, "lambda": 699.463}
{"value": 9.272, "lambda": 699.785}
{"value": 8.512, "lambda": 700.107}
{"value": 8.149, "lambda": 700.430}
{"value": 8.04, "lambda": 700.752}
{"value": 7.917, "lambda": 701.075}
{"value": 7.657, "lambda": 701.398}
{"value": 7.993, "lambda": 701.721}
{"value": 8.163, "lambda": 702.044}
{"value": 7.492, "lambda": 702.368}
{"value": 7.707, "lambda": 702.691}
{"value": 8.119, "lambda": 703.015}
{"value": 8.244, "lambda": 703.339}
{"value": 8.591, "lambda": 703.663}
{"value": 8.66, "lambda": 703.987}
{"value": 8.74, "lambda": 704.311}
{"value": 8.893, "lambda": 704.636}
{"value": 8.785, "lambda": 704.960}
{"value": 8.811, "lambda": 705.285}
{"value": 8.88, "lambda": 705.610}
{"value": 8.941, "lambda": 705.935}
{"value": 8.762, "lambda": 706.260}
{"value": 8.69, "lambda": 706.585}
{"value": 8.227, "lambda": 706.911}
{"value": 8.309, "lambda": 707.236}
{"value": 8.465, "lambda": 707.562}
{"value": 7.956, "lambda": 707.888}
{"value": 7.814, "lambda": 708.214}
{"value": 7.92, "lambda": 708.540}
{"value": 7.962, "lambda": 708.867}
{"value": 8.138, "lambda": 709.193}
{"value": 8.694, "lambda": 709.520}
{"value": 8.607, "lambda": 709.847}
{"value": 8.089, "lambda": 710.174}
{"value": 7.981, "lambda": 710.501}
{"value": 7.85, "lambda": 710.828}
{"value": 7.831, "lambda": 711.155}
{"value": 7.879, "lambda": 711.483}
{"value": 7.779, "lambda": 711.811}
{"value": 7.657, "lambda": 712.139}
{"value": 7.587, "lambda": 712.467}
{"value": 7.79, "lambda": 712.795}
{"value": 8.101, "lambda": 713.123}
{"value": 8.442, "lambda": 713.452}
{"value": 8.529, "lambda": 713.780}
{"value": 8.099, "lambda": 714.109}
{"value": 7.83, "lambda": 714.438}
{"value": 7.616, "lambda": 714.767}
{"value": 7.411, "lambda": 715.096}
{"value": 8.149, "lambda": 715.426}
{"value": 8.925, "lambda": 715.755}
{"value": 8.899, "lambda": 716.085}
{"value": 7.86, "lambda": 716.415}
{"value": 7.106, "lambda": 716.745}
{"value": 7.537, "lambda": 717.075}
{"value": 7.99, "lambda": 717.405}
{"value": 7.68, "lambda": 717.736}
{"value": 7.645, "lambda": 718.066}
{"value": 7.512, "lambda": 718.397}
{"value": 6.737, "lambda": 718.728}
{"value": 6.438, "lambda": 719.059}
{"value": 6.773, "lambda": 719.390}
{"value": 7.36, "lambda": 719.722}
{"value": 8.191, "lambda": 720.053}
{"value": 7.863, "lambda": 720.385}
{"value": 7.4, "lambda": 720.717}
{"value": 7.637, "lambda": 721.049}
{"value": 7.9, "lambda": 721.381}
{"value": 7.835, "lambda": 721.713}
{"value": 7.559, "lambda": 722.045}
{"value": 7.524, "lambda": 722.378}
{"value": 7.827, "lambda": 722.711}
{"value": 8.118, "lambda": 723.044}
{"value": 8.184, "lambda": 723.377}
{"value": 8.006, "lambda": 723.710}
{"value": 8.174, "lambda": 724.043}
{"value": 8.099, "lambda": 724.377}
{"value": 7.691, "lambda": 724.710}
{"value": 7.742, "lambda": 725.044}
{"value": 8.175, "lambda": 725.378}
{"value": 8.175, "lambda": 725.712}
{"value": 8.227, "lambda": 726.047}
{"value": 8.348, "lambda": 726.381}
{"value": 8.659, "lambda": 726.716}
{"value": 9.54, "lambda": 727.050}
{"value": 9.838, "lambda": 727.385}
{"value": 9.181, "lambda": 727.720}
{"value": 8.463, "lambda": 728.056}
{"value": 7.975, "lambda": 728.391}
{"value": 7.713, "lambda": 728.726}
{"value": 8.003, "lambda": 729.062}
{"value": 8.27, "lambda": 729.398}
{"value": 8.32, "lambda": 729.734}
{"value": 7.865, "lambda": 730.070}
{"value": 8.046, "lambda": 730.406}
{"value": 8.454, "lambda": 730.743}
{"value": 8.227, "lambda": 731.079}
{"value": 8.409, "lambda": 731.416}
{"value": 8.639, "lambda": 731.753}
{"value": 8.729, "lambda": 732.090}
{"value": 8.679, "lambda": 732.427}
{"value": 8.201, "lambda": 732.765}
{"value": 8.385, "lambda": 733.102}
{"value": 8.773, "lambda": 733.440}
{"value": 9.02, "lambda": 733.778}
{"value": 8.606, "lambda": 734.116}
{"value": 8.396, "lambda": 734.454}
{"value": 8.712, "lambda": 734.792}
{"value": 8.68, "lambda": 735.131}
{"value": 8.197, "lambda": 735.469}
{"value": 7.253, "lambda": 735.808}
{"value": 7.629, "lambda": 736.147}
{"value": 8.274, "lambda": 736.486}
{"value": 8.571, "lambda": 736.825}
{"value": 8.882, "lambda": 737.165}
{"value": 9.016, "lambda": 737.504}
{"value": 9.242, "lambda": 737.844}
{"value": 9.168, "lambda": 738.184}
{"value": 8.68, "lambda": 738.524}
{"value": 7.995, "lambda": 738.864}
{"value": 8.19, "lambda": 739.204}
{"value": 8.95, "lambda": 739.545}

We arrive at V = 0.097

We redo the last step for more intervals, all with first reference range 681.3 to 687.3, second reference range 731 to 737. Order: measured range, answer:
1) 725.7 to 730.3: -0.008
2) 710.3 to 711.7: 0.071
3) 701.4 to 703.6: 0.061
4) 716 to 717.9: 0.083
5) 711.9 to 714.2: 0.052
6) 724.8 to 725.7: 0.059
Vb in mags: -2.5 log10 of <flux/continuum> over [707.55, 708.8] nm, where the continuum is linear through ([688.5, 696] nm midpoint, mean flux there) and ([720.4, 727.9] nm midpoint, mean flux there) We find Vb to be 0.047 mag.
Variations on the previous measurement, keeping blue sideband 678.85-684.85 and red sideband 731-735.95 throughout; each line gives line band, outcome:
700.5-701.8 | 0.08 mag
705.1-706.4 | -0.04 mag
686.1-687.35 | 0.06 mag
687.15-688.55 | 0.13 mag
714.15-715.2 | 0.11 mag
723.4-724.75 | 0.06 mag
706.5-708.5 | 0.04 mag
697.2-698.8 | -0.06 mag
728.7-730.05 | 0.05 mag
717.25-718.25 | 0.10 mag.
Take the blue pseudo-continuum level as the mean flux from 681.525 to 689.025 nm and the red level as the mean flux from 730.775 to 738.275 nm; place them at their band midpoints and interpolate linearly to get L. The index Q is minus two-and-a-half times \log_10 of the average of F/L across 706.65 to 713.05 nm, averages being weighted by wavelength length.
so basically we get 0.05 mag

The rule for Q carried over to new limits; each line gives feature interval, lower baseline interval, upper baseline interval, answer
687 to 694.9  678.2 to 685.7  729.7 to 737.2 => 0.02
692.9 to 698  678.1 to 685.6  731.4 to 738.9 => -0.02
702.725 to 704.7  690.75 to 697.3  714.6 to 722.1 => -0.04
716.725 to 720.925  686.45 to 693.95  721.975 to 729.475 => 0.12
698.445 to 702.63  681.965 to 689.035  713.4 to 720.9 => -0.04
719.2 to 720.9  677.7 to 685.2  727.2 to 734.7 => 0.13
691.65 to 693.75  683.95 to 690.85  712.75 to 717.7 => -0.03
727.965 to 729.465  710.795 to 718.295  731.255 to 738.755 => 0.04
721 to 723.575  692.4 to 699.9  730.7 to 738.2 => 0.10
